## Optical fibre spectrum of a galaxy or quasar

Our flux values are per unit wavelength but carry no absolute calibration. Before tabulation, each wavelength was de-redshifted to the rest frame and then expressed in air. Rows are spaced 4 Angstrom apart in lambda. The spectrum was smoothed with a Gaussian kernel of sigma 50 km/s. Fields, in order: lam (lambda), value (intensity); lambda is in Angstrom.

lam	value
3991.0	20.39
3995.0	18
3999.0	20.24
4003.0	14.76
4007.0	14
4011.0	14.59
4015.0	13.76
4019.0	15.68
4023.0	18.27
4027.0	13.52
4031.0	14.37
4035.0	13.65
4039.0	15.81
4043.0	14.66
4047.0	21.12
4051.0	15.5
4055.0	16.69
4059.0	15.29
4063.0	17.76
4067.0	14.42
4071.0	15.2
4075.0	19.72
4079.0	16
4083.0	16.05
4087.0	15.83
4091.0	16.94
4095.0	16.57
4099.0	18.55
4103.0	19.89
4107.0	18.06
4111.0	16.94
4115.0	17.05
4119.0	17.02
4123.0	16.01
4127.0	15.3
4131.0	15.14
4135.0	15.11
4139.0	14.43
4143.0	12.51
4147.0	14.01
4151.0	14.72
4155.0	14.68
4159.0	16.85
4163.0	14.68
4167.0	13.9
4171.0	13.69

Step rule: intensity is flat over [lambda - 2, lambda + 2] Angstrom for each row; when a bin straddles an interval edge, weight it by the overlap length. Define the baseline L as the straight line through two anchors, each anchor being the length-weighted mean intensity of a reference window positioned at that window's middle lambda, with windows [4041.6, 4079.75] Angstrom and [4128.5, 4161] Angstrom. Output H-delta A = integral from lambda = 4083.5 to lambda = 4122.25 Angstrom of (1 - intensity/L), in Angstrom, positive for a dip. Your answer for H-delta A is -4.08 Angstrom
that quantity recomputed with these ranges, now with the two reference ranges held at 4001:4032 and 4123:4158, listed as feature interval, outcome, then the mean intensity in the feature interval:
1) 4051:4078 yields -3.0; 16.4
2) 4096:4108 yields -3.3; 18.7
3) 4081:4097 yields -1.7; 16.3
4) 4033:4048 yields -1.2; 16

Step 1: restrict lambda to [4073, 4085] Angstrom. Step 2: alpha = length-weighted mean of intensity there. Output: 17.3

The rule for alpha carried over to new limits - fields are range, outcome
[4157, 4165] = 15.8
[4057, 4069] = 15.8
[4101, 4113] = 18.3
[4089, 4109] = 18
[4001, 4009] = 14.4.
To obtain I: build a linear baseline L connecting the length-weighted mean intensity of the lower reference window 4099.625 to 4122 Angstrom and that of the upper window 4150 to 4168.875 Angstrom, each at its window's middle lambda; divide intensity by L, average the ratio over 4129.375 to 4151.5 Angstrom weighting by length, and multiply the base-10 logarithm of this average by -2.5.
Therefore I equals 0.13 mag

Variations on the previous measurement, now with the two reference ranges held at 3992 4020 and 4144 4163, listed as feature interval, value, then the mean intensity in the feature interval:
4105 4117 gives -0.14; 17.3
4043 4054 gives -0.12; 17.5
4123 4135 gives -0.02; 15.3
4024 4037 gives 0.12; 14.2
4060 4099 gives -0.08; 16.6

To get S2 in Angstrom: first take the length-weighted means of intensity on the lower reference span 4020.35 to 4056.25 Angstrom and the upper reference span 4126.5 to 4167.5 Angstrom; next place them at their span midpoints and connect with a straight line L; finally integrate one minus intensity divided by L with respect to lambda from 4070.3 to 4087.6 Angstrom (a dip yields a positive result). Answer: -1.41 Angstrom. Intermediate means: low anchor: 15.9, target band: 16.7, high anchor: 14.7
